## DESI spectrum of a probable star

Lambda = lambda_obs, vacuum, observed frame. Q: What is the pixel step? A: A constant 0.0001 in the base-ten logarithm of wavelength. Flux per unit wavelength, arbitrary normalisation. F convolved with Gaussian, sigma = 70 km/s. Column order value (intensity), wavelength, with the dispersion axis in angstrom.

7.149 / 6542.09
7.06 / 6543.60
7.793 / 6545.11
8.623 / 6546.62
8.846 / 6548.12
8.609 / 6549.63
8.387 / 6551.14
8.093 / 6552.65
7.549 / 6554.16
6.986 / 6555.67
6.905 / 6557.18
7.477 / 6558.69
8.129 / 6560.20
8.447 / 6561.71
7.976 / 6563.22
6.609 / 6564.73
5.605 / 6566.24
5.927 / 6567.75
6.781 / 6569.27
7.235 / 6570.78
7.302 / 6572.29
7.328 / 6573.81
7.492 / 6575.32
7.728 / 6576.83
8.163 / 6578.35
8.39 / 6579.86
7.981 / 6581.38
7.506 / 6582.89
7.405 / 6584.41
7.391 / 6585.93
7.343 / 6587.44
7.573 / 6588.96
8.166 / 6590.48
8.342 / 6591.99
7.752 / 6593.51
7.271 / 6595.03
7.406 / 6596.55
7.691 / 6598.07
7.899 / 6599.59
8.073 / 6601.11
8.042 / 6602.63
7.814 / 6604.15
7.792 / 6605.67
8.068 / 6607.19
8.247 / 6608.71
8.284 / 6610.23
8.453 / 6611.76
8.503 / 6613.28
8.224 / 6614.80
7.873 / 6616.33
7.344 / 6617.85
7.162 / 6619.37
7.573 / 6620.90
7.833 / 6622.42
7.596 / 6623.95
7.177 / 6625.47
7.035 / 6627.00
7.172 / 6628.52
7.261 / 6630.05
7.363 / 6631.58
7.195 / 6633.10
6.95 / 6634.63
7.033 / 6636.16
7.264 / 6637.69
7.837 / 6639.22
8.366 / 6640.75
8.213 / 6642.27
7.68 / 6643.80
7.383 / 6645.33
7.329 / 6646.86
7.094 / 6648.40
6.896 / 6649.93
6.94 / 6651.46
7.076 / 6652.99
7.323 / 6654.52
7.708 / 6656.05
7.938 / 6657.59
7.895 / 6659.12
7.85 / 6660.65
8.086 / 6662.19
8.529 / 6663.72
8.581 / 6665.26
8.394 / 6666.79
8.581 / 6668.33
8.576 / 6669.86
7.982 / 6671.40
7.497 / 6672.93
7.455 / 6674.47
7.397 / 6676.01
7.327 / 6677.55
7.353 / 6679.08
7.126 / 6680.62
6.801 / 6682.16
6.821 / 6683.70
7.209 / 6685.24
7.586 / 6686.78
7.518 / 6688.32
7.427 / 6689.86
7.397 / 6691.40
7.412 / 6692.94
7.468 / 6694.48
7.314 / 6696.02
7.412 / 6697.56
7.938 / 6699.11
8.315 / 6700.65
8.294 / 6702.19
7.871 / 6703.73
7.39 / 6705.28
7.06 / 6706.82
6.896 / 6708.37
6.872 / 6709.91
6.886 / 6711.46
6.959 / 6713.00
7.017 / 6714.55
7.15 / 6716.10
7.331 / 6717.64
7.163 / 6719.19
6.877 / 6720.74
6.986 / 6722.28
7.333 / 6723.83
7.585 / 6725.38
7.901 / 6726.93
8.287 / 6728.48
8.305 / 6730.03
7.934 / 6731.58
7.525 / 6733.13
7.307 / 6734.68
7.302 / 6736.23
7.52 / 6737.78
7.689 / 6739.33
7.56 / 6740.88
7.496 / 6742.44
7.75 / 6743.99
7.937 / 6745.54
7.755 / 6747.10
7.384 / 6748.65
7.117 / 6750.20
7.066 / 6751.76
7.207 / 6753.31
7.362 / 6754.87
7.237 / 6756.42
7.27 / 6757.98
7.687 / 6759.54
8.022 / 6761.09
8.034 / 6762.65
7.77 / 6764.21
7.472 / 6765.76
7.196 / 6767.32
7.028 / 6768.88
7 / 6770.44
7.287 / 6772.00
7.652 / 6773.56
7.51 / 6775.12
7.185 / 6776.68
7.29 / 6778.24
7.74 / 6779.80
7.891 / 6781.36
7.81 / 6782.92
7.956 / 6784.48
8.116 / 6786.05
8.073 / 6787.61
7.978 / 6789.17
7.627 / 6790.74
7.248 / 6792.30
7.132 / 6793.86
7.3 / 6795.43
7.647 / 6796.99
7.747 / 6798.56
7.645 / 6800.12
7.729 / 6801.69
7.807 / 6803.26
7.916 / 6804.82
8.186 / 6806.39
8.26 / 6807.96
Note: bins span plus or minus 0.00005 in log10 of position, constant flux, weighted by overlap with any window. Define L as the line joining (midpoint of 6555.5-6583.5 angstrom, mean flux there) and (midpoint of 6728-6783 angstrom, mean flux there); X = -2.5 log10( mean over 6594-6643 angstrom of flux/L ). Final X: -0.04 mag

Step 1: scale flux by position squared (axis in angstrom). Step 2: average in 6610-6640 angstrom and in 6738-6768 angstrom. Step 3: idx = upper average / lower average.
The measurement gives 1.0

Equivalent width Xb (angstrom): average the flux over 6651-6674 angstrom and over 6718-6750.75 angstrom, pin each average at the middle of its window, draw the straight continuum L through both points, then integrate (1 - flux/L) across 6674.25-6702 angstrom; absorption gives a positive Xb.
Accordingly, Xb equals 1.4 angstrom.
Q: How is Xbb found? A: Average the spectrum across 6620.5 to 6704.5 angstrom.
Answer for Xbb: 7.58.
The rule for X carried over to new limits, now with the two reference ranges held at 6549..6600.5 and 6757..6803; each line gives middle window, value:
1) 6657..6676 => -0.07 mag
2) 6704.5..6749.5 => 0.02 mag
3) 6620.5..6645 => 0.01 mag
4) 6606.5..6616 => -0.10 mag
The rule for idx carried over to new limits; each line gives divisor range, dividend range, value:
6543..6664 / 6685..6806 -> 1.03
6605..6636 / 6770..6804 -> 1.05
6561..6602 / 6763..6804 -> 1.07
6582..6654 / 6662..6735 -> 1.02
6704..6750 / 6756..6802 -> 1.04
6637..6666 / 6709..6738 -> 0.98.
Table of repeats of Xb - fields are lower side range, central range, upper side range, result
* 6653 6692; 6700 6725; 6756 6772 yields 1.0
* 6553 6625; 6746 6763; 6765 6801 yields 0.2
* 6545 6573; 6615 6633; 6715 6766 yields 0.3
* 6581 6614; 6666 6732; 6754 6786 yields 1.5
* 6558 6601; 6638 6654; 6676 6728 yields -0.1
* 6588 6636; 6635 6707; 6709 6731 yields -1.1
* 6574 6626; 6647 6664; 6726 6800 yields 0.4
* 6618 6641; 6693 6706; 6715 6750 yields -0.4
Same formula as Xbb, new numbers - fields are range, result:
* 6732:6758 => 7.45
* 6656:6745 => 7.57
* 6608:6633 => 7.68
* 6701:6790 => 7.5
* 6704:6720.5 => 7.09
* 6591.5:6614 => 7.97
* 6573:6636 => 7.7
